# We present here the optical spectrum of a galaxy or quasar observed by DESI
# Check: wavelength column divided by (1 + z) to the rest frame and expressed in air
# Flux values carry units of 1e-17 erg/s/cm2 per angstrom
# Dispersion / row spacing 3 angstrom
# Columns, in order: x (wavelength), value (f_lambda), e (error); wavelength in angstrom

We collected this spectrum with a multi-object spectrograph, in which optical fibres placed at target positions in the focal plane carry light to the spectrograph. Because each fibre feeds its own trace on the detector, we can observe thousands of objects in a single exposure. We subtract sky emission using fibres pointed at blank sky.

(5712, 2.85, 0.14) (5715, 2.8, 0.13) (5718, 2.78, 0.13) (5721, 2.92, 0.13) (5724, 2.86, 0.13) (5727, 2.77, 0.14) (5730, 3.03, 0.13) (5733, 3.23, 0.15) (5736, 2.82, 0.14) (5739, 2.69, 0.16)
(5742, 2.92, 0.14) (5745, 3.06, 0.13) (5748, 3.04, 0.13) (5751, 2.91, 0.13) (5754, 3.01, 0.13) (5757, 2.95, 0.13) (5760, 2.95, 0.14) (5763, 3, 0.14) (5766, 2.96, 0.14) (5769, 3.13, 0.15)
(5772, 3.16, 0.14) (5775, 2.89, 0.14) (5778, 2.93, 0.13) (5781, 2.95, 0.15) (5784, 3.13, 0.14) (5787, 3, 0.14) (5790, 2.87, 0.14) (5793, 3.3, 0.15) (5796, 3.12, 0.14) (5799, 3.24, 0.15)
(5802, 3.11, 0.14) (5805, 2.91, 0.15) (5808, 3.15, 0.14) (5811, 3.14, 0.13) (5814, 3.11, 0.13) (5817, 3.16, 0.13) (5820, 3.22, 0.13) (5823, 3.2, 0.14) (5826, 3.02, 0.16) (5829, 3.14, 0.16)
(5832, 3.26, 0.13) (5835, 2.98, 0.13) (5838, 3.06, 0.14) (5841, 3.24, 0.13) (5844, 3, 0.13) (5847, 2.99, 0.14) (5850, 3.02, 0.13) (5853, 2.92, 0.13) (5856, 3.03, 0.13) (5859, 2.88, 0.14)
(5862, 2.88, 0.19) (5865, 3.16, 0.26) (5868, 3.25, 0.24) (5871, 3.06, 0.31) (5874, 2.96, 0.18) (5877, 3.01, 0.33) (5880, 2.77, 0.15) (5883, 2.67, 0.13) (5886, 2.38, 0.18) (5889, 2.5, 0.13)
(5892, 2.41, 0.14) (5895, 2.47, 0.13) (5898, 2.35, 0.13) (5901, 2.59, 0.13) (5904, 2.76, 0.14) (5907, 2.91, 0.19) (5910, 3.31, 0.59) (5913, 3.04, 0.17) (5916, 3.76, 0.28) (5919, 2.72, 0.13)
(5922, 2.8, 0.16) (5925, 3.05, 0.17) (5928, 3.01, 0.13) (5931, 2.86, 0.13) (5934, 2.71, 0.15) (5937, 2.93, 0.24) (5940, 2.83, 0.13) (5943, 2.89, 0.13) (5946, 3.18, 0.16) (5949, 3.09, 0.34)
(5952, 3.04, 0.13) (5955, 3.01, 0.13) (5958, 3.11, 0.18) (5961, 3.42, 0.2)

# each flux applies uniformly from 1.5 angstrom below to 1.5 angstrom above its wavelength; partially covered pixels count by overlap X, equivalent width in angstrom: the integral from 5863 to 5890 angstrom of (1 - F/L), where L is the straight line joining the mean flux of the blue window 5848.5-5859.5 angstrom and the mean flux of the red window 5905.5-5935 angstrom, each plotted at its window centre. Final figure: 1.1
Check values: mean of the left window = 2.97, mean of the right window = 3.02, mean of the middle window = 2.87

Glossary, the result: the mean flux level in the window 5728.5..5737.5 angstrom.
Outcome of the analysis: 3.03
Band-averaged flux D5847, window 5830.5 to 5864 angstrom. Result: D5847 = 3.03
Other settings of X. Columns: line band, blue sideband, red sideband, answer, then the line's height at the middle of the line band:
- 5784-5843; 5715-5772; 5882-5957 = -4.2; 2.91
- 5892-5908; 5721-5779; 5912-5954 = 2.1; 2.99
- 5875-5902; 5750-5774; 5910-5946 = 3.7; 2.99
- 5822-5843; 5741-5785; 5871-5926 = -1.6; 2.9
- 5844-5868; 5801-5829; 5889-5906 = -1.5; 2.82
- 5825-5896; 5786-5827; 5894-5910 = -1.2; 2.87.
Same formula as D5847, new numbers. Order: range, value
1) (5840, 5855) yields 3.03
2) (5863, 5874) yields 3.12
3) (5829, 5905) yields 2.87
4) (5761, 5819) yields 3.07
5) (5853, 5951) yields 2.88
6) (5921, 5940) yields 2.89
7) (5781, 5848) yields 3.1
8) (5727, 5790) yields 2.98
